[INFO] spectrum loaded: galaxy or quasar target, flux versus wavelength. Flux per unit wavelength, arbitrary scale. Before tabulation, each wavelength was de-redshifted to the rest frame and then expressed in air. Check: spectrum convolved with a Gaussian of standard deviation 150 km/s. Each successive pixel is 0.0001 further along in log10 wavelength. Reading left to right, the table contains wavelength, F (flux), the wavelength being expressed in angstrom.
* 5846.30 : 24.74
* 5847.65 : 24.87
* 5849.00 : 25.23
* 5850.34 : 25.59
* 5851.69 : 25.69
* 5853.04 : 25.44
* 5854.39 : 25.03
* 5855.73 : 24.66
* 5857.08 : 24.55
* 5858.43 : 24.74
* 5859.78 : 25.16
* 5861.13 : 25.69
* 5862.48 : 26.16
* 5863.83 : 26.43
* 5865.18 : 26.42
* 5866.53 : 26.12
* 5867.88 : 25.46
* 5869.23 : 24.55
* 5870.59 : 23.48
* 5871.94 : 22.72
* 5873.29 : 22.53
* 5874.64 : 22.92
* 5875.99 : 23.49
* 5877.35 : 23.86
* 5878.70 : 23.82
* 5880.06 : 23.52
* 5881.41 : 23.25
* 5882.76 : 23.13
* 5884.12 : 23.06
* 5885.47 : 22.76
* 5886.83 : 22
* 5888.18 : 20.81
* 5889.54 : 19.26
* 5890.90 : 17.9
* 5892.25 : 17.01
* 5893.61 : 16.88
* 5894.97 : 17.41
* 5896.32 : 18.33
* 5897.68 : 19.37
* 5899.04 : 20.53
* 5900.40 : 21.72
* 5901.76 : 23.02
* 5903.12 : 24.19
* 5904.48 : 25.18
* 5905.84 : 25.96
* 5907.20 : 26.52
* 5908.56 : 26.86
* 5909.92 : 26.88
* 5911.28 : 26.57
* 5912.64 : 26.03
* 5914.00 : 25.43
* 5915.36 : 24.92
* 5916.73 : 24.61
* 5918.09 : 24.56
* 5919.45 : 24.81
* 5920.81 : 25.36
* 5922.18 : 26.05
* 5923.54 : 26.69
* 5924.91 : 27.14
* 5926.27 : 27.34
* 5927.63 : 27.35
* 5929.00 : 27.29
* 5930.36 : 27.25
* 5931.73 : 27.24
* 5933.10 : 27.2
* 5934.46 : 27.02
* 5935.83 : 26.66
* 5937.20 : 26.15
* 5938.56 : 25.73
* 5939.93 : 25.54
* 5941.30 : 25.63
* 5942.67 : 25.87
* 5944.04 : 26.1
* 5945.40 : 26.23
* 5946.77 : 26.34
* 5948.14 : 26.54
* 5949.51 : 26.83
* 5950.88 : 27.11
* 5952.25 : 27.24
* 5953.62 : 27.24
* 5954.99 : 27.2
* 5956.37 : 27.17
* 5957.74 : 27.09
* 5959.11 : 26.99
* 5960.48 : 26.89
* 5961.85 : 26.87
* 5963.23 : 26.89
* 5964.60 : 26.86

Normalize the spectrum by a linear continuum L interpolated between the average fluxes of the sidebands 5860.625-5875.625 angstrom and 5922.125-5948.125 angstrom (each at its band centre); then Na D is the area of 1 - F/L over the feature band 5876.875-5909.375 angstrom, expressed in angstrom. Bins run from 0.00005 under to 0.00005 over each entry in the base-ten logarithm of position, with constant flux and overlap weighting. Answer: 4.5 angstrom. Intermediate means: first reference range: 24.7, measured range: 21.9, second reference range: 26.6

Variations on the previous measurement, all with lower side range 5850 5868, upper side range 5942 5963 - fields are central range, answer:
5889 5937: 3.7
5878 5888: 1.1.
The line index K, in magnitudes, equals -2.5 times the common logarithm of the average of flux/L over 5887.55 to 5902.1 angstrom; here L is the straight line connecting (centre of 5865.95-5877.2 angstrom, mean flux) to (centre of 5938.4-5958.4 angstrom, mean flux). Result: 0.27 mag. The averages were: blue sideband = 23.9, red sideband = 26.5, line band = 19.2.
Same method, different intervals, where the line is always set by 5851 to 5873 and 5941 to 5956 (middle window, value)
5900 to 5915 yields 0.02 mag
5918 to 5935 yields -0.02 mag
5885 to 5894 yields 0.29 mag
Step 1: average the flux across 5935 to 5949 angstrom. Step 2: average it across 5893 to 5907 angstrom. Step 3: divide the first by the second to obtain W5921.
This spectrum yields 1.2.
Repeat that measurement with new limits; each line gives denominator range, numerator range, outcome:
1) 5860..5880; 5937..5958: 1.08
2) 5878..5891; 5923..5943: 1.21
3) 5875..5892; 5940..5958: 1.20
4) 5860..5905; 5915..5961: 1.17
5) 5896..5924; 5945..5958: 1.10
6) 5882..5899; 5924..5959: 1.35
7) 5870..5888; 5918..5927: 1.13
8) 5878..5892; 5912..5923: 1.16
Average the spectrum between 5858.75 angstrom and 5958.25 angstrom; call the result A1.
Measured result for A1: 24.6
